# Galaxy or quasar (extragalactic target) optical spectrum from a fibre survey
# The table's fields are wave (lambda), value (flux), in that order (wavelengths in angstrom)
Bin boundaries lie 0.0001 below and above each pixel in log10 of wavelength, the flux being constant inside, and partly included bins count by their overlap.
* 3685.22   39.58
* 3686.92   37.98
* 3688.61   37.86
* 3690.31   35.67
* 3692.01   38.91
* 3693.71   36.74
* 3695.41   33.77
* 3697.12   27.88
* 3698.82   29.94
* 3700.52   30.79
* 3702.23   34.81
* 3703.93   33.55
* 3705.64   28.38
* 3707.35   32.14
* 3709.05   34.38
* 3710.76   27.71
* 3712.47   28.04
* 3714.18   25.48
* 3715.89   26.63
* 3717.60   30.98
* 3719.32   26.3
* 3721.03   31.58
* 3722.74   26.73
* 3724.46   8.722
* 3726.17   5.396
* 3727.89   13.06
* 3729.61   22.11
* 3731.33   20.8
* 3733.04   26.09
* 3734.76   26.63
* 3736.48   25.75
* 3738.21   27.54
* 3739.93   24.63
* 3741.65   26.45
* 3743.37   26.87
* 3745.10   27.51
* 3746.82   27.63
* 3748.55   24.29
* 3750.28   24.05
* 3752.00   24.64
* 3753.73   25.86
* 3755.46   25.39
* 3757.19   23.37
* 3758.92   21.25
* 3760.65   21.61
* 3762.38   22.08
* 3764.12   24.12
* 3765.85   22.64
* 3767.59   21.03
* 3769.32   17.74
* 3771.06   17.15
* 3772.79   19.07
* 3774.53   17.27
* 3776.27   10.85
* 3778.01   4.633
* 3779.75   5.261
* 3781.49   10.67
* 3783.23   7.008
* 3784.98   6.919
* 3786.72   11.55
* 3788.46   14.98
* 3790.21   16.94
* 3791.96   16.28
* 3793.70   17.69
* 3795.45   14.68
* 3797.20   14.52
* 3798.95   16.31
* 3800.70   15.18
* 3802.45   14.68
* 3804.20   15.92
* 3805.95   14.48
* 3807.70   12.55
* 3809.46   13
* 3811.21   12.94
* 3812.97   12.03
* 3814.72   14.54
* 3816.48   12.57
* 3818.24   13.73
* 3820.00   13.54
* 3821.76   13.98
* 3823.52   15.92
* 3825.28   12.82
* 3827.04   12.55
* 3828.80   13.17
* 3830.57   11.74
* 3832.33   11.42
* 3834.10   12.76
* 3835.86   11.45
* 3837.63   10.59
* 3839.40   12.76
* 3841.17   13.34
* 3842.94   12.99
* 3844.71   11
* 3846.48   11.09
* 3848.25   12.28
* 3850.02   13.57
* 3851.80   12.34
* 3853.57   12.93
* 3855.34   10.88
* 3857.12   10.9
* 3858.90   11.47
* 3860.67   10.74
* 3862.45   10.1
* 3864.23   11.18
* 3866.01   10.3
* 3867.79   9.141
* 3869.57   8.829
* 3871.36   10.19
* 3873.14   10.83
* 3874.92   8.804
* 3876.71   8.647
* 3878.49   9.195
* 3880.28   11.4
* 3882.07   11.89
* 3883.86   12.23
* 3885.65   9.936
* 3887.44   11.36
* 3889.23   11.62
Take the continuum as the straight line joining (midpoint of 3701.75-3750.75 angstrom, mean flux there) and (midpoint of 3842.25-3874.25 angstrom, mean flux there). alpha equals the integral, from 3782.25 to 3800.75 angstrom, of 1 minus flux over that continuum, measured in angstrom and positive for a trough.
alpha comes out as 4.6 angstrom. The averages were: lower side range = 25.6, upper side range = 11.1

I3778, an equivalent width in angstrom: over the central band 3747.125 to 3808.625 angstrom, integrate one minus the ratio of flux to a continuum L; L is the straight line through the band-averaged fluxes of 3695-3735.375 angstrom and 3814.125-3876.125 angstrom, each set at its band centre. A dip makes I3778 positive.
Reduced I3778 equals 7.9 angstrom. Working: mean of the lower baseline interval 26.2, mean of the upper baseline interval 11.9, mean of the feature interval 17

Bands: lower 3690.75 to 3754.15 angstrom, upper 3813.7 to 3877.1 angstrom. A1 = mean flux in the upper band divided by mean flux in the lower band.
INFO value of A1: 0.4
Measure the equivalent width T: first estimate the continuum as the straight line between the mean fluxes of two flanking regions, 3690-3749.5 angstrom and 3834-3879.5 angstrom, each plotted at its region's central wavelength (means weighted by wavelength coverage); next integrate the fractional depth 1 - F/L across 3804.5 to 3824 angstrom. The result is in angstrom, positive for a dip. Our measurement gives 2.9 angstrom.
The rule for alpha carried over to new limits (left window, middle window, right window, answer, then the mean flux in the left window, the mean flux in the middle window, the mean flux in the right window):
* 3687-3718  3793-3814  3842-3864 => 4.5 angstrom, 32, 14.5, 11.7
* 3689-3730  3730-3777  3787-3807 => -2.7 angstrom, 28.1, 23.1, 15.5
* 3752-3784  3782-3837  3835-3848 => 3.6 angstrom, 17.8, 13.4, 11.9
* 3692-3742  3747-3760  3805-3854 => -1.1 angstrom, 26.9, 24.3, 12.8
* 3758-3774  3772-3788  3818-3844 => 7.3 angstrom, 20.7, 10.4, 12.8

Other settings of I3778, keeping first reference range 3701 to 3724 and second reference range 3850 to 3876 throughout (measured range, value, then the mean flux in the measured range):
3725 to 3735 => 3.3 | 18.2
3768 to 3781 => 5.1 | 13.3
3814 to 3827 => 1.8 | 13.8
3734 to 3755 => -0.5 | 26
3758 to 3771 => 1.0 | 21.2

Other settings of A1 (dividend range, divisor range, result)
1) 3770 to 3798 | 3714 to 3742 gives 0.56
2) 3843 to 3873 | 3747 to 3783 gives 0.58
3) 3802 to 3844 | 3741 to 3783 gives 0.65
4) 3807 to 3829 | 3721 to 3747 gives 0.59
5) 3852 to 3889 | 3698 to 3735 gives 0.41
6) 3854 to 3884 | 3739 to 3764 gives 0.42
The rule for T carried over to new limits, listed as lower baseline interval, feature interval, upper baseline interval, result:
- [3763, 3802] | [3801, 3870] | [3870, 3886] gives -0.7 angstrom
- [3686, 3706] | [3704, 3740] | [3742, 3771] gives 5.7 angstrom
